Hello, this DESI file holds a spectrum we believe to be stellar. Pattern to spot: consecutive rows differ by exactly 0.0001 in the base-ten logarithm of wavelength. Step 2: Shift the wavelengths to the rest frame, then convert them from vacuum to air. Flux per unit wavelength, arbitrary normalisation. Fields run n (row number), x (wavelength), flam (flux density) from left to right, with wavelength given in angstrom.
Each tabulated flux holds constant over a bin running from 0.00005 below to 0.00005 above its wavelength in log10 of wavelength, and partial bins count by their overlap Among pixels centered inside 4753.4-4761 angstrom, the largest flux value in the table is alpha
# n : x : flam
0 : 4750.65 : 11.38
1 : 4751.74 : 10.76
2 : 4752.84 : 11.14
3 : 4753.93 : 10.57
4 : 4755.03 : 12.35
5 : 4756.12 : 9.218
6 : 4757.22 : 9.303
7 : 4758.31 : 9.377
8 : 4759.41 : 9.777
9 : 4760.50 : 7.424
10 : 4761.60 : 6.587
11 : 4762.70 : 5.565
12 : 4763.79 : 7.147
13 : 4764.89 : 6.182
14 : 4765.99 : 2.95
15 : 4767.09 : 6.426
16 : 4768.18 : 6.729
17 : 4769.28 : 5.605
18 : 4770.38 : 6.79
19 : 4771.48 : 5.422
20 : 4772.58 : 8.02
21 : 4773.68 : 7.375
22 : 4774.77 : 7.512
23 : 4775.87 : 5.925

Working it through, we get 12.35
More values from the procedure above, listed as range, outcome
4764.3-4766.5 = 6.182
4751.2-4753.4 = 11.14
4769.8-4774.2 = 8.02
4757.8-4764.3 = 9.777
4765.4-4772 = 6.79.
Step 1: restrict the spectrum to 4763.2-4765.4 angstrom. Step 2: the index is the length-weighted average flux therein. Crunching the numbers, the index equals 6.66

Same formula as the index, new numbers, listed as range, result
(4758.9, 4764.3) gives 7.29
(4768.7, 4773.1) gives 6.44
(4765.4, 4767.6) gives 4.67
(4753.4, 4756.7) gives 10.7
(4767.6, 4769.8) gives 6.2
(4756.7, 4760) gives 9.48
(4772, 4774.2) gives 7.66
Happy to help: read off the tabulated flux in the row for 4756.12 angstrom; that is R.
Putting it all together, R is 9.218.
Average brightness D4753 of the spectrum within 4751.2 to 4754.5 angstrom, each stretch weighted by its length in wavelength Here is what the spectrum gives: 10.8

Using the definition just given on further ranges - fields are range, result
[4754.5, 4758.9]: 10.1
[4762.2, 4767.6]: 5.65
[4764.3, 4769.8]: 5.59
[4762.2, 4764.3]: 6.38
